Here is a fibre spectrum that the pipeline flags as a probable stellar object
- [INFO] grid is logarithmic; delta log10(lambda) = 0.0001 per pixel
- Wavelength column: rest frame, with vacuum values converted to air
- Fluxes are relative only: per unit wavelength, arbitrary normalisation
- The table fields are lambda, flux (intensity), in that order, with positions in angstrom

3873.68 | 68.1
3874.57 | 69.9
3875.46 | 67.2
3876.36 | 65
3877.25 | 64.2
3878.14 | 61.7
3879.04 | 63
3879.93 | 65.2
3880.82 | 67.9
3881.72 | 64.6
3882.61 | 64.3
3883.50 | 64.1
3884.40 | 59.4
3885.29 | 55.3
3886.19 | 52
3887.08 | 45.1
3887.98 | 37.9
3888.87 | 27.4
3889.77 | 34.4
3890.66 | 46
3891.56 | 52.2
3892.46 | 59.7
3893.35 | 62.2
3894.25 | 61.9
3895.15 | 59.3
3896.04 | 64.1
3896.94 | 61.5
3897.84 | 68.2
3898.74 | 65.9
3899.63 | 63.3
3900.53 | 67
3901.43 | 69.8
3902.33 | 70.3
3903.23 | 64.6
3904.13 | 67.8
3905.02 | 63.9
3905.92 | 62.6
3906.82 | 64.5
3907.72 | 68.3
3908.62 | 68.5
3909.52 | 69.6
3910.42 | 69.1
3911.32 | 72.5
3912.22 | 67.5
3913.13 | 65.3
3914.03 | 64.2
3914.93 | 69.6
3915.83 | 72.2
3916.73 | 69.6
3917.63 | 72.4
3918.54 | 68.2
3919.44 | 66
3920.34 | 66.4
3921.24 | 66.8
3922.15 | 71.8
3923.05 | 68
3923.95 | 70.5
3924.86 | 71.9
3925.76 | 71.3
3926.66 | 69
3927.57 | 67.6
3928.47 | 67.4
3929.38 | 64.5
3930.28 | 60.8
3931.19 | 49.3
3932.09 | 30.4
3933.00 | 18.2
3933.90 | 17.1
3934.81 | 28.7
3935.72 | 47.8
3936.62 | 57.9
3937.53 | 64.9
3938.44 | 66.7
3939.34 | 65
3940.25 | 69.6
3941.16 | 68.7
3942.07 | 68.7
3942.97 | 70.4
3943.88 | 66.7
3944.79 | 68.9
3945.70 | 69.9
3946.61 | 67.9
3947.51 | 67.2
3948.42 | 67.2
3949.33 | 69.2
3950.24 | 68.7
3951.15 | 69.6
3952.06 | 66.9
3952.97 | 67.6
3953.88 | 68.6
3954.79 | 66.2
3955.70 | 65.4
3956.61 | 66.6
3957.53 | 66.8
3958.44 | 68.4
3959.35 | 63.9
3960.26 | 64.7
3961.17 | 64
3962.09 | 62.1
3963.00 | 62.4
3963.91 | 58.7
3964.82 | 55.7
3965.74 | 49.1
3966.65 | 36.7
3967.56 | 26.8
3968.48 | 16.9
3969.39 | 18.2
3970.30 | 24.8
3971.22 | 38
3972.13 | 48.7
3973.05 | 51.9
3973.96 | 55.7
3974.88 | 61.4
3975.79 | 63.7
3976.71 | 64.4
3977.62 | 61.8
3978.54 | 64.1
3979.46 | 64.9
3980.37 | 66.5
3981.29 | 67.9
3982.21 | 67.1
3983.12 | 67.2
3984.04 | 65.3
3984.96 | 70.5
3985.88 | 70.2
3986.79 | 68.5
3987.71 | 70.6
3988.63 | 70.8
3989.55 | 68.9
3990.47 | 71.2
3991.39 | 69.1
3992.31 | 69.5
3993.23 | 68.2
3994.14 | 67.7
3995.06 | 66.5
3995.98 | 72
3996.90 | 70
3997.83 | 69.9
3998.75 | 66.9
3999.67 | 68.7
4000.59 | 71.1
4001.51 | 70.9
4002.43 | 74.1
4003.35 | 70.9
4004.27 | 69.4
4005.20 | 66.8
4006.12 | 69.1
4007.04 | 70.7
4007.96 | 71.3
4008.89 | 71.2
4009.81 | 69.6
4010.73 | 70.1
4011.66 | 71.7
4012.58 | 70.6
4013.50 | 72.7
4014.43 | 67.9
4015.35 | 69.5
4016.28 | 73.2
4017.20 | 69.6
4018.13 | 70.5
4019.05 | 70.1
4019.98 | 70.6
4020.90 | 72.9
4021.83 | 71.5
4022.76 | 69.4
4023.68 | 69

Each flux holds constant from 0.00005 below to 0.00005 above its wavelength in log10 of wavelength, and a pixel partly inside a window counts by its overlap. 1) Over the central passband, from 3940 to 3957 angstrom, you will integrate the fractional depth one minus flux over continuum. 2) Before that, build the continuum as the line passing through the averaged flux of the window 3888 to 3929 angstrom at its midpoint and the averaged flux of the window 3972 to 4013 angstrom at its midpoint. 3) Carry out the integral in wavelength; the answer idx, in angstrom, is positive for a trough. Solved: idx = -0.6 angstrom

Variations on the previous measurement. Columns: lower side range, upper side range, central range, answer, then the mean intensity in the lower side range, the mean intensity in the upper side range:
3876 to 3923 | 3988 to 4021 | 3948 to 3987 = 5.0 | 62.6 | 70.1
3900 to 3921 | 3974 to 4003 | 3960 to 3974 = 4.6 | 67.8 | 67.9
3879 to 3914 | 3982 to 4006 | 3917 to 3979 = 5.9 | 61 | 69.3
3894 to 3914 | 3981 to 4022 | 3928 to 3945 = 3.1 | 66.2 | 69.8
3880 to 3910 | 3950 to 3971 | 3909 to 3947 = -3.5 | 59.9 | 55.2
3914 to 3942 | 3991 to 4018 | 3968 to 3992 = 3.0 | 60.8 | 70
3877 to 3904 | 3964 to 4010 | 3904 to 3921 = -2.4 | 58.8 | 61.8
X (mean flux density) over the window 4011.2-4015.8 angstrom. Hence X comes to 70.6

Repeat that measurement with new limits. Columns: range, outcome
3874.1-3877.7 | 66.6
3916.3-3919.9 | 69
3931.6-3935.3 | 24.1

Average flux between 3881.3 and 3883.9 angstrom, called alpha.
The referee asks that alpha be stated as 64.5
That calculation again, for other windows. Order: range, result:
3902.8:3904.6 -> 66.5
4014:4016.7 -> 70.2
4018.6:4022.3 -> 71.2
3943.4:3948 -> 68.1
